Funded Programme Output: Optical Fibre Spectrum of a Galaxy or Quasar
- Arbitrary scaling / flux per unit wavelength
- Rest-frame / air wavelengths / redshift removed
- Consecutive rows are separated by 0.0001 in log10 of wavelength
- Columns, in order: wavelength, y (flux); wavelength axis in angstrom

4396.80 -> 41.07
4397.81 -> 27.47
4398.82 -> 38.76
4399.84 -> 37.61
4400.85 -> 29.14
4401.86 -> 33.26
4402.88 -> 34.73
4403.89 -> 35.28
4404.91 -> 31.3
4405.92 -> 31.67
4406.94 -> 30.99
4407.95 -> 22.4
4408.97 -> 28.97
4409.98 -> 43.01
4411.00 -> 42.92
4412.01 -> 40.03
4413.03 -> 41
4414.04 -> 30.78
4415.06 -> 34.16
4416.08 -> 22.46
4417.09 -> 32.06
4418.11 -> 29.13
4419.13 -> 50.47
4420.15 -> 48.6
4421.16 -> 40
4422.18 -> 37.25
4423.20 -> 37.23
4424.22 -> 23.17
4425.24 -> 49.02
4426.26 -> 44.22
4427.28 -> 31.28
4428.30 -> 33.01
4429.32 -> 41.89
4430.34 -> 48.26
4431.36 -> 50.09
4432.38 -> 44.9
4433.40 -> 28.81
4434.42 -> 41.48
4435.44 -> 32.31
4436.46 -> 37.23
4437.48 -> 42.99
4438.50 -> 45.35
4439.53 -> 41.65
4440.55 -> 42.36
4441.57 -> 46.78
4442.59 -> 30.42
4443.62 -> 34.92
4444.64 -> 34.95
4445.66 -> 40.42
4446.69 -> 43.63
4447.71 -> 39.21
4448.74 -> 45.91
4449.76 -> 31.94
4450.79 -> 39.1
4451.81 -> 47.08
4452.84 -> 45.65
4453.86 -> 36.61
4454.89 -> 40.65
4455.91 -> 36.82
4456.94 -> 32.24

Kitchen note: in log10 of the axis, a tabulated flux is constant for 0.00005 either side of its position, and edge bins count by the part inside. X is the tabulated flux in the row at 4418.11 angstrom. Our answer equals 29.13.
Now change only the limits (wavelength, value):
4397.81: 27.47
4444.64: 34.95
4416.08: 22.46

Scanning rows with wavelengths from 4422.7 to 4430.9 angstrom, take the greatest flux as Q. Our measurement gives 49.02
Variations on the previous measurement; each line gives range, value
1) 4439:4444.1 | 46.78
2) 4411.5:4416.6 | 41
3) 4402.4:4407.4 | 35.28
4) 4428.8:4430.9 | 48.26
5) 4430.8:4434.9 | 50.09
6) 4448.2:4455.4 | 47.08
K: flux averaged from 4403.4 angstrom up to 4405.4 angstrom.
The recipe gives 33.2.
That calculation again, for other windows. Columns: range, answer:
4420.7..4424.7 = 34.4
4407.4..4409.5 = 26.1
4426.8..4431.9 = 41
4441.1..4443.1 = 38.5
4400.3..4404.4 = 33.2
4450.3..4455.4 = 41.9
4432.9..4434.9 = 35.1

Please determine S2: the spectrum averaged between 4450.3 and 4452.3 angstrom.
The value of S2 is 43.2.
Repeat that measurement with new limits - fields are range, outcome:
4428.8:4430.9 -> 45.1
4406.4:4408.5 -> 26.7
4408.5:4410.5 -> 36.2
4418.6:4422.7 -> 44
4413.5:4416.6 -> 29.4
